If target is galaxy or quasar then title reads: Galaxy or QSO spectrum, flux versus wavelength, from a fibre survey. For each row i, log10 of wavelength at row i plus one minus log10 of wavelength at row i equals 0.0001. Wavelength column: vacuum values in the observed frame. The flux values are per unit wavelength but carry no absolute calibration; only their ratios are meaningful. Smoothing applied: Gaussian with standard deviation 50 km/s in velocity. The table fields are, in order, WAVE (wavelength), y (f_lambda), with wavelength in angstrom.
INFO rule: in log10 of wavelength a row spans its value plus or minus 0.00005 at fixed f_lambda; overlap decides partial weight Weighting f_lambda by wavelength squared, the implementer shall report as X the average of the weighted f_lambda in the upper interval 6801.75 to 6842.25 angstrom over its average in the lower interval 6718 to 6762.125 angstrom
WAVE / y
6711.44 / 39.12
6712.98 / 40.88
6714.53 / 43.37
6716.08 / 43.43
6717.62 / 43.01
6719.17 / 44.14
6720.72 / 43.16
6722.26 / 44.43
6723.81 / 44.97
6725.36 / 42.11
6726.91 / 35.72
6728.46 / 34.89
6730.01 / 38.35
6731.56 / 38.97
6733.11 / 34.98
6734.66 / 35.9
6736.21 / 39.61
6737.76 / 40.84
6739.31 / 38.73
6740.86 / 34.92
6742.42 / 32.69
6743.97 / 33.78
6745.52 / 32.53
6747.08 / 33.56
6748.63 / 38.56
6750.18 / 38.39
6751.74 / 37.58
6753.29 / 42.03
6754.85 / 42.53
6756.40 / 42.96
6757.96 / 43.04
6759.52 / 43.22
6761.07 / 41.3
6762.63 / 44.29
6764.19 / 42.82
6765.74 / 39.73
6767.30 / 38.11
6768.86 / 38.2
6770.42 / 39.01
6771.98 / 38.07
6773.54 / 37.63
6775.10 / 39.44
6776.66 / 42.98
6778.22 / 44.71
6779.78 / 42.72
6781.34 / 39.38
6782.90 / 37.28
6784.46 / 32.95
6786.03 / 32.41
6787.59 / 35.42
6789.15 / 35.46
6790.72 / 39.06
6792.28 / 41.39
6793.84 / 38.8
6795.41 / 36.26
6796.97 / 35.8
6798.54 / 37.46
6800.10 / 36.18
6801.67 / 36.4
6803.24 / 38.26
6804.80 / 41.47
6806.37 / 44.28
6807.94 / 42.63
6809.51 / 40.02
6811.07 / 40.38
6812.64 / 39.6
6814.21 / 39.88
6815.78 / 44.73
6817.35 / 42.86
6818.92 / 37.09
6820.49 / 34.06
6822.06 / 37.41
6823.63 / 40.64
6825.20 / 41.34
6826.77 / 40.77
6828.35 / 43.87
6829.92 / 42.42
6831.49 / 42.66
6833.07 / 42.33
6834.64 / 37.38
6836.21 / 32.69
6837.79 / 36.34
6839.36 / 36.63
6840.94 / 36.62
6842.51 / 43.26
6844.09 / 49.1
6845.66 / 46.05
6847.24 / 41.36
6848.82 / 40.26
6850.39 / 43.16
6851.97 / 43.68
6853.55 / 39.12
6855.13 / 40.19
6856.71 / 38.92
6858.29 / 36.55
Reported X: 1.0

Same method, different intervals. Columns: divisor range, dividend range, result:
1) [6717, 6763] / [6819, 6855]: 1.06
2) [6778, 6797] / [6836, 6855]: 1.10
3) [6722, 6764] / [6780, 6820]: 1.01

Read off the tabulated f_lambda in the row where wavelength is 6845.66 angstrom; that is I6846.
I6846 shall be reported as 46.05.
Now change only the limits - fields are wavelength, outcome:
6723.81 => 44.97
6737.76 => 40.84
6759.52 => 43.22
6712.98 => 40.88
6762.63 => 44.29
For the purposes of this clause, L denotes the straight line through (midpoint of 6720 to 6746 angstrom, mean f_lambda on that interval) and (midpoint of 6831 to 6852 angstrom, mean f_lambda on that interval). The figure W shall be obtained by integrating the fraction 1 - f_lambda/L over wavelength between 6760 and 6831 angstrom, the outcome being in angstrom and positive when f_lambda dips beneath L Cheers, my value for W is 0.2 angstrom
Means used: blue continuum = 38.1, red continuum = 40.7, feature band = 39.5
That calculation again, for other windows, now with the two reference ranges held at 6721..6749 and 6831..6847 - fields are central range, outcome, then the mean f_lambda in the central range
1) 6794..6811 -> 0.2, 38.9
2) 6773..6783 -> -0.6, 40.9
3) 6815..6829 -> -0.1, 40.3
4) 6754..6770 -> -1.4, 41.6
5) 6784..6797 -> 0.8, 36.5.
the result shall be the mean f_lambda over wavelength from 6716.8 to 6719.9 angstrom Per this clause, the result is 43.6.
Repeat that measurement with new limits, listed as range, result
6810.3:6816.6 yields 41.1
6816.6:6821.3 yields 38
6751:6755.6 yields 40.7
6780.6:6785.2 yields 36.6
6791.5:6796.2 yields 38.9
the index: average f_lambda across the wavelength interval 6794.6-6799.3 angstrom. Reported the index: 36.5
